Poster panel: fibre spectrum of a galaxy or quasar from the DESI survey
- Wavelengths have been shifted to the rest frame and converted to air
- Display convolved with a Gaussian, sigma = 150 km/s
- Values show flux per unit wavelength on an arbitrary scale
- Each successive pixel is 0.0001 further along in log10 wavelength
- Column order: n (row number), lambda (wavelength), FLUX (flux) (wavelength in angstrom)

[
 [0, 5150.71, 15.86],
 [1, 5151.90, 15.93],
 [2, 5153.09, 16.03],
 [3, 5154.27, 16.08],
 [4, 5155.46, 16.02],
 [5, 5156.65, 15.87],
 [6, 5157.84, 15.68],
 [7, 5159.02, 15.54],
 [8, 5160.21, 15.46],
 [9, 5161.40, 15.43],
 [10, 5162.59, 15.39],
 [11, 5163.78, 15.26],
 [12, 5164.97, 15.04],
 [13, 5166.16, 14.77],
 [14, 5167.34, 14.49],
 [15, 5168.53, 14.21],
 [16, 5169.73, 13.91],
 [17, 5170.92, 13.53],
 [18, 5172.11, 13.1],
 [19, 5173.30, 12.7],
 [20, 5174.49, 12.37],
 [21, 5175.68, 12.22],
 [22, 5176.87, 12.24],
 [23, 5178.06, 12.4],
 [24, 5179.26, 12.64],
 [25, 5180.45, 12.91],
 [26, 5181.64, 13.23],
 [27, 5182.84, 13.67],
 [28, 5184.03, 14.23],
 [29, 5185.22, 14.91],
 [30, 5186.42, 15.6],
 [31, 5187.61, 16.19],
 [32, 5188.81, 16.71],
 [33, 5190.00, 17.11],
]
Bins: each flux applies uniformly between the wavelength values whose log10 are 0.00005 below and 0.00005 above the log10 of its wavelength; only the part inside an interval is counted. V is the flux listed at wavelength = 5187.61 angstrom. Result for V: 16.19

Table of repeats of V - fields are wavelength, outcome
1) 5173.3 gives 12.7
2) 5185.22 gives 14.91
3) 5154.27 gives 16.08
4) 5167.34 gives 14.49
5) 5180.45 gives 12.91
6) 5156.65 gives 15.87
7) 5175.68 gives 12.22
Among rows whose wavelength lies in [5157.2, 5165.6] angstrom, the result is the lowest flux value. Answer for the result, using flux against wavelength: 15.04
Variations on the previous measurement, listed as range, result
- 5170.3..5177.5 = 12.22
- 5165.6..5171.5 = 13.53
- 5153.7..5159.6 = 15.54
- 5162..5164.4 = 15.26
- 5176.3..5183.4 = 12.24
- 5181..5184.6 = 13.23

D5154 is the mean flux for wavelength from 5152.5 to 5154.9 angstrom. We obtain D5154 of 16.1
